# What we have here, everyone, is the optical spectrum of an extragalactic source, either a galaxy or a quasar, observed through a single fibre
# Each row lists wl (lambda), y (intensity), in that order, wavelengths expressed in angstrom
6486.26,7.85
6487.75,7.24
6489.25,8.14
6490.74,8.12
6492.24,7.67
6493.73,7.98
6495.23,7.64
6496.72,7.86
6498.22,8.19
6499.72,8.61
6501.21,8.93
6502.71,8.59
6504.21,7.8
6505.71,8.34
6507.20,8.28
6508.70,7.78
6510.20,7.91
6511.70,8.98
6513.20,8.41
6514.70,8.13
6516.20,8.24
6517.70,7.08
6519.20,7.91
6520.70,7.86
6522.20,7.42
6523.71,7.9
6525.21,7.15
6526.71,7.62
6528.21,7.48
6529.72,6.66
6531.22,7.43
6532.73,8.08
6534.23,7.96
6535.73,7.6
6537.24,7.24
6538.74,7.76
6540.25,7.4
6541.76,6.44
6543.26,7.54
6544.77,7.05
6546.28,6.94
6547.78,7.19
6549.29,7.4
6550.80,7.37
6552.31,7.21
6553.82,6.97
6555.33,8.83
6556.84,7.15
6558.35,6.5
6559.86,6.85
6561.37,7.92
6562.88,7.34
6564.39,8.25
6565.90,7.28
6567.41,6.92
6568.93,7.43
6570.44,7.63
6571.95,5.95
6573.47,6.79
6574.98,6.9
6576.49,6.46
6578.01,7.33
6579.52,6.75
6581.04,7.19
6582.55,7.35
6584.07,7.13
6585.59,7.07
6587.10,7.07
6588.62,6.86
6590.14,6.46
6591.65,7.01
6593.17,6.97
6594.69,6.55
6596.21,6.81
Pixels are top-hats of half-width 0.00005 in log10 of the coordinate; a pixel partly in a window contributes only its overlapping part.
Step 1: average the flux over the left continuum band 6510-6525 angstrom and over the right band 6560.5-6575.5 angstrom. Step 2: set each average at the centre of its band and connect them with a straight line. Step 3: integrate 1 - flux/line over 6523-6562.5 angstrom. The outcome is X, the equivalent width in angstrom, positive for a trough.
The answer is 1.2 angstrom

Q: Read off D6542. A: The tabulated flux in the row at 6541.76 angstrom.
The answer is 6.44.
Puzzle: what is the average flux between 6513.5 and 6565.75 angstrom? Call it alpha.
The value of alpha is 7.47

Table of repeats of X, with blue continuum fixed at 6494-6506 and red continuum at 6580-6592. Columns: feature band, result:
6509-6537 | 0.51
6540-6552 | 0.66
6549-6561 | 0.24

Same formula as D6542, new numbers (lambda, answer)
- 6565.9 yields 7.28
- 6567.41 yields 6.92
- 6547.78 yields 7.19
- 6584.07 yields 7.13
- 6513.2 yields 8.41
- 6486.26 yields 7.85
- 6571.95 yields 5.95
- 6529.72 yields 6.66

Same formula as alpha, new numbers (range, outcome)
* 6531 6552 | 7.38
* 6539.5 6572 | 7.28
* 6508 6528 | 7.87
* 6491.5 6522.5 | 8.09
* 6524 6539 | 7.51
